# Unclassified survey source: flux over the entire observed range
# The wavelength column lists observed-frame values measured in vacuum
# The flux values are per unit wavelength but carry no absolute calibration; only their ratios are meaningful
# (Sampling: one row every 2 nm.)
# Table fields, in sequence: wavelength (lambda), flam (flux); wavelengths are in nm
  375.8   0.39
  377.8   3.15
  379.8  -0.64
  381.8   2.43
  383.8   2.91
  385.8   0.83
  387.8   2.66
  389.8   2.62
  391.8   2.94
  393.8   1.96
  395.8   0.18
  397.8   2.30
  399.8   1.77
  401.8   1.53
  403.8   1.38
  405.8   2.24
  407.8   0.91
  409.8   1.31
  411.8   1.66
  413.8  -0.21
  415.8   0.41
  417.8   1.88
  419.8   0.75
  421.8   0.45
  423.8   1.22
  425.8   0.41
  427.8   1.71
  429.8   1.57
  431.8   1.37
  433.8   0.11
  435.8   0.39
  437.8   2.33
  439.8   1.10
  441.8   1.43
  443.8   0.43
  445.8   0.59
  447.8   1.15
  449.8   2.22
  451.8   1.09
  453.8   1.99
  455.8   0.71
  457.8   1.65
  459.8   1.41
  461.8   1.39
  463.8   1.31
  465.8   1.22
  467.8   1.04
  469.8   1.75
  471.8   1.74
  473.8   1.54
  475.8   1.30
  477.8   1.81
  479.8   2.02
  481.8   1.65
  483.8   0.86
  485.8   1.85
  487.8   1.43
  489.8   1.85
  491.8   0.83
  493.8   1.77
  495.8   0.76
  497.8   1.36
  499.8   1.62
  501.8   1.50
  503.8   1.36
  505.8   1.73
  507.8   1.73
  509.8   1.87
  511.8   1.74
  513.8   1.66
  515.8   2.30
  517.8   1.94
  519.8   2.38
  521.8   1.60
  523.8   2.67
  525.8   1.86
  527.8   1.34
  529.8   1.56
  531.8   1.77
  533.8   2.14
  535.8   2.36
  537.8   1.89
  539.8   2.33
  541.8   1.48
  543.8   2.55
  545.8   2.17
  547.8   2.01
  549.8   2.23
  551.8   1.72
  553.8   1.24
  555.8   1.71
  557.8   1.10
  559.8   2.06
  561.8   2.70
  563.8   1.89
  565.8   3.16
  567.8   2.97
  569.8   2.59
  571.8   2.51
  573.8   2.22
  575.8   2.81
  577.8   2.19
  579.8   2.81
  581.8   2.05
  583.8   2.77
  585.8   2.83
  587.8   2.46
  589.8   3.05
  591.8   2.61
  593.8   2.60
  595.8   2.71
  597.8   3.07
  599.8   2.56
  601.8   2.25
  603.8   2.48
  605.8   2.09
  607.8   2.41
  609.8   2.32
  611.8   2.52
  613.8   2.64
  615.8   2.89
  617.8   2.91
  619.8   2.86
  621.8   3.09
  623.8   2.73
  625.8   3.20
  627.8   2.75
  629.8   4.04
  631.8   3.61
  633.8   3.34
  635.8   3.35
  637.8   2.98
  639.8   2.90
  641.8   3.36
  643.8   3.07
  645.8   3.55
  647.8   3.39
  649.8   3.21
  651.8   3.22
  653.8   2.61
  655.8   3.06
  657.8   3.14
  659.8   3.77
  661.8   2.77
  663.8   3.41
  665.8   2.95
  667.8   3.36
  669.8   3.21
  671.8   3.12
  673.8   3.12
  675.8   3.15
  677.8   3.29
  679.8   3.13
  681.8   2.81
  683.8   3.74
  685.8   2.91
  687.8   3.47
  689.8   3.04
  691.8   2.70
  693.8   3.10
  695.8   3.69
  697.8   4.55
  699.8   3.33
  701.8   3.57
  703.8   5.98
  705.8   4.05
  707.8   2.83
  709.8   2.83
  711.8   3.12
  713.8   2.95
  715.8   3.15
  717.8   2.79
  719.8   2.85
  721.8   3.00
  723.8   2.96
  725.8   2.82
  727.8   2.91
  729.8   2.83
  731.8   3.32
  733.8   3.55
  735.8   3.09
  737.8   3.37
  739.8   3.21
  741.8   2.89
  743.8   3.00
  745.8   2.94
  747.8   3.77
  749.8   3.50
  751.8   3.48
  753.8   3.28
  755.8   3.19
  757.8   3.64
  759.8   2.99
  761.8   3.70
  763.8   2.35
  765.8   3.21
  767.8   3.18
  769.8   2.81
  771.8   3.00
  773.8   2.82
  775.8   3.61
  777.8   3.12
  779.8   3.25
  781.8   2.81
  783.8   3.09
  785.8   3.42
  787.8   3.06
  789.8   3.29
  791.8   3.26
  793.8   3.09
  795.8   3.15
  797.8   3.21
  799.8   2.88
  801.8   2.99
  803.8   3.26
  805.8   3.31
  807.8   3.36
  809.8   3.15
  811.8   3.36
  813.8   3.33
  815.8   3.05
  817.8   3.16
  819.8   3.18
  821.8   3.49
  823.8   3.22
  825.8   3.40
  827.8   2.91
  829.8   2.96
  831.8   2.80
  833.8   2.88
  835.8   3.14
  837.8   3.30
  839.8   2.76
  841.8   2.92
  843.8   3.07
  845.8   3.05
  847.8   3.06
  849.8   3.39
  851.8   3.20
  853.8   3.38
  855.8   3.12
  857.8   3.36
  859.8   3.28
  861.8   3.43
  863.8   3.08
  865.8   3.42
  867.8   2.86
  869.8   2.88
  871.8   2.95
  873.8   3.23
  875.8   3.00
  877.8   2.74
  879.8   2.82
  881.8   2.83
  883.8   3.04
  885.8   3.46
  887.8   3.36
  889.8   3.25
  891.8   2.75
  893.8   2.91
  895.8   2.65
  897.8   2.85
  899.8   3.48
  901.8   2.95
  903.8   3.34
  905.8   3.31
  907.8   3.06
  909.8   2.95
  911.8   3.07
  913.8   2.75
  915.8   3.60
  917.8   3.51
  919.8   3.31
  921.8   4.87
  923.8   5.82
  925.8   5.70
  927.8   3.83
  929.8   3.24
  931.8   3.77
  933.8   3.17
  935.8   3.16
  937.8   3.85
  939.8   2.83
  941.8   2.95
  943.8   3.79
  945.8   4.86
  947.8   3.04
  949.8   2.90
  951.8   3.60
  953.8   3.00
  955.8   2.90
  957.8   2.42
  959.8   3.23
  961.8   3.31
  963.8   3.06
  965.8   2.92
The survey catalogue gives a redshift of 0.41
